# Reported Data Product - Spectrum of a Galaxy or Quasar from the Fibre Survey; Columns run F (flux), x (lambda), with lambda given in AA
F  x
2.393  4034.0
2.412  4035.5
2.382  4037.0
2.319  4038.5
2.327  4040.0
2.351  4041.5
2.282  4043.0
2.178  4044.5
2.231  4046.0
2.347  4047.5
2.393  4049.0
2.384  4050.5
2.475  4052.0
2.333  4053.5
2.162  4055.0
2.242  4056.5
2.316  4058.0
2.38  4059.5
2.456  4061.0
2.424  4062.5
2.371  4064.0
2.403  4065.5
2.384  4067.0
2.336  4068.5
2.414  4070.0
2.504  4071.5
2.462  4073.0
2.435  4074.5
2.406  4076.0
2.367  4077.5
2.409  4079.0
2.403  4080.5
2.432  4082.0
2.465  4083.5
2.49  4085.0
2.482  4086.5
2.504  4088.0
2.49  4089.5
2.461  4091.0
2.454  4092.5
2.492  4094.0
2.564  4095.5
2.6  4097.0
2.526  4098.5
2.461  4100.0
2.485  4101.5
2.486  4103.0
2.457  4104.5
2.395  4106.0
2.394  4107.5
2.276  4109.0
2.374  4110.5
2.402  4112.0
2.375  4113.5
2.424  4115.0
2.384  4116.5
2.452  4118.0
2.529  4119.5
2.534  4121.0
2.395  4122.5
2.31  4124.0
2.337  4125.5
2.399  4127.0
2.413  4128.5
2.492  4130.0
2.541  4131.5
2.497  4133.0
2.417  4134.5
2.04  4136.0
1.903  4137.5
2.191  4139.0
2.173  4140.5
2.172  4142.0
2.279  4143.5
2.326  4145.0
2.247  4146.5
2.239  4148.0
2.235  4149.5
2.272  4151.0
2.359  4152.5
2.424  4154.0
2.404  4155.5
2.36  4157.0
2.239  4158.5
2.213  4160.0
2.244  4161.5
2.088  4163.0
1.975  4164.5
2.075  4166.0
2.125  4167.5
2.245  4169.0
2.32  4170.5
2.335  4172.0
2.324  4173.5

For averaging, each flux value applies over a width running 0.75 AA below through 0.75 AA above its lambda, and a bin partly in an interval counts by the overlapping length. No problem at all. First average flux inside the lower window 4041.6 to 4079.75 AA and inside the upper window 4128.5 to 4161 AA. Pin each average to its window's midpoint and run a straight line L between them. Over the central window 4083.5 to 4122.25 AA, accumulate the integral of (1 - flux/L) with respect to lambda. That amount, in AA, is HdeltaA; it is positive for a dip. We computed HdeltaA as -2.2 AA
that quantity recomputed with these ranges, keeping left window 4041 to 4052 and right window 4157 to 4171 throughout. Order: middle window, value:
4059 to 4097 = -2.7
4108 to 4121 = -1.0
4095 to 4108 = -1.3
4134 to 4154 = -0.2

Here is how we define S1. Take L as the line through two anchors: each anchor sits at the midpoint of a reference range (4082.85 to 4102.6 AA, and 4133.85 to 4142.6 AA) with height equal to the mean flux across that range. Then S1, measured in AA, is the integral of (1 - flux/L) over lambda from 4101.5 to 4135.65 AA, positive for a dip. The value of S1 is -1.8 AA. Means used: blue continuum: 2.5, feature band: 2.42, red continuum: 2.15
